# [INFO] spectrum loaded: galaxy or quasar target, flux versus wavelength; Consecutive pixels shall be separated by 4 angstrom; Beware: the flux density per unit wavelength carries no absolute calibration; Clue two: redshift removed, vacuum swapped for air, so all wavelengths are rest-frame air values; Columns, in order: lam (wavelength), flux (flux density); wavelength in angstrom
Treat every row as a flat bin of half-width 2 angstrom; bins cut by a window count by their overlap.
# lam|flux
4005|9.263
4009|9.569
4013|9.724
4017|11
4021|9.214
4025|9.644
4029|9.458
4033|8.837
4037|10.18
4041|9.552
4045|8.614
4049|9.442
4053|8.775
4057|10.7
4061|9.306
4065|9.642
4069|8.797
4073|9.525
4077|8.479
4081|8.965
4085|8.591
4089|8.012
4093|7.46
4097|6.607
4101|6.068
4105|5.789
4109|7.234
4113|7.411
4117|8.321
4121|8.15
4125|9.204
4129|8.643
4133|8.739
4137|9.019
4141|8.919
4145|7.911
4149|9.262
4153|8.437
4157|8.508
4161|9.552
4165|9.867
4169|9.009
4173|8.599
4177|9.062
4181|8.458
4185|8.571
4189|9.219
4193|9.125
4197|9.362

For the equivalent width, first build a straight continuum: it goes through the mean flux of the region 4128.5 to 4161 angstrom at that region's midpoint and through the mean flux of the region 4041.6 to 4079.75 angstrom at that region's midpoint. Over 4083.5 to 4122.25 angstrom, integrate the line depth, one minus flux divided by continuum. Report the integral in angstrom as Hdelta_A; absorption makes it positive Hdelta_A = 7.2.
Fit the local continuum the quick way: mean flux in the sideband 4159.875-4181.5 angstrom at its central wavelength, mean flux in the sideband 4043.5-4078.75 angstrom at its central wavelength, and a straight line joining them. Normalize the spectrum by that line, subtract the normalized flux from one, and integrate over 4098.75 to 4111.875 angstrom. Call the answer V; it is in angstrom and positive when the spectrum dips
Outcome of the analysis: 3.9 angstrom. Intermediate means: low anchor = 9.27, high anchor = 9.12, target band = 6.44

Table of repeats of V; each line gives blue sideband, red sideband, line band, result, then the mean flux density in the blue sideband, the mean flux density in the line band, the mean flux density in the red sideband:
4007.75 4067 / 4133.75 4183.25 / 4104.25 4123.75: 3.37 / 9.58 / 7.55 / 8.88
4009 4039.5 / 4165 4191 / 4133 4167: 0.46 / 9.71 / 8.92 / 8.9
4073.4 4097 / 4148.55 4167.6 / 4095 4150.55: 4.91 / 8.24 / 7.94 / 9.11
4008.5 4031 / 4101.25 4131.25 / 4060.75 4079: -0.87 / 9.78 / 9.13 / 7.73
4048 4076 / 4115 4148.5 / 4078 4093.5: 1.37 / 9.42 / 8.35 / 8.64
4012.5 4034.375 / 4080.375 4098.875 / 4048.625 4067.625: -1.84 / 9.66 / 9.56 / 7.86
